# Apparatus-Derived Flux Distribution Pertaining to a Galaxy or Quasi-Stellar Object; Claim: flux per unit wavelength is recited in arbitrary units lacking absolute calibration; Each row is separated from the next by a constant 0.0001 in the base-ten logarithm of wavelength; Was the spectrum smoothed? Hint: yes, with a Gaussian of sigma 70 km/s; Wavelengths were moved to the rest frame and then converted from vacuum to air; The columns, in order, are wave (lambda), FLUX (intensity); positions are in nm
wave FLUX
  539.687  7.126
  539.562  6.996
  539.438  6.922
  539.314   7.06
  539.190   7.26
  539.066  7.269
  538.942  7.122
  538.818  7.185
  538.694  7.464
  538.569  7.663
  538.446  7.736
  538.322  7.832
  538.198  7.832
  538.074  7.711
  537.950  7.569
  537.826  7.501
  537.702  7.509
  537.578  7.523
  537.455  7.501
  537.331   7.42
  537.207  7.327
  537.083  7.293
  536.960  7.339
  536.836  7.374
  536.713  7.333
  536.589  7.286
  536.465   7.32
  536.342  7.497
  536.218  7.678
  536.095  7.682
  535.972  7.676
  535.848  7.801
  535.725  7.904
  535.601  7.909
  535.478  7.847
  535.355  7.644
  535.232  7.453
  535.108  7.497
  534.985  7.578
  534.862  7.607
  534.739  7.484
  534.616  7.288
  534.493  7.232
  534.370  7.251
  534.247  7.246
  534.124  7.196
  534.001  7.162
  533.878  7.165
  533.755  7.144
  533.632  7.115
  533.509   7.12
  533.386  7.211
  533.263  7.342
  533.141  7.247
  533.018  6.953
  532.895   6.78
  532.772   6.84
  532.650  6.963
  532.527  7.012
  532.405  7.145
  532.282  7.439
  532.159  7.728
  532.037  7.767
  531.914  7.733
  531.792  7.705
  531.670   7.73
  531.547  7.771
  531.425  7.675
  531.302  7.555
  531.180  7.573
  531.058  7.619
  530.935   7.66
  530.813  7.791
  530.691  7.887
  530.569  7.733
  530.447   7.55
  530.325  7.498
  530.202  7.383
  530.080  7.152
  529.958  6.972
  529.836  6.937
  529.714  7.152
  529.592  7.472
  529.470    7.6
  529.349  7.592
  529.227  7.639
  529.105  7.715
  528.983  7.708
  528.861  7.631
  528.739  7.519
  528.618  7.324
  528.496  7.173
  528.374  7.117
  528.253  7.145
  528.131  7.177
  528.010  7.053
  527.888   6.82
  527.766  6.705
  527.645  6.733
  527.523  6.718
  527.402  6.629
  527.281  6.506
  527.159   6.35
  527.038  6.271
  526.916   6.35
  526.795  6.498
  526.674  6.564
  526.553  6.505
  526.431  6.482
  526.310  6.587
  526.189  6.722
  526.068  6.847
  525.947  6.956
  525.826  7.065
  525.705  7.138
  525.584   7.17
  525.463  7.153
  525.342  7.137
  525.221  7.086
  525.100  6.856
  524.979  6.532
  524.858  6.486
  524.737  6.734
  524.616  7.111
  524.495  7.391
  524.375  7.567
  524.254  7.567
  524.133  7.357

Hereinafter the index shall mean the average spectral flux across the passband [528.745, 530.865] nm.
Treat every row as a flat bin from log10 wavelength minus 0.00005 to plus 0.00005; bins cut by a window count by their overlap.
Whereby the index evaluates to 7.49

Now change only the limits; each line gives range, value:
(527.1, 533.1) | 7.31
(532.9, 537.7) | 7.41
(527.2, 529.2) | 7.1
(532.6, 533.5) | 7.06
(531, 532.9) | 7.46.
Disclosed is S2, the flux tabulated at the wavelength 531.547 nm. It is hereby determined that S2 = 7.771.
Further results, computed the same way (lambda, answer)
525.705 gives 7.138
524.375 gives 7.567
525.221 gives 7.086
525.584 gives 7.17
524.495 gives 7.391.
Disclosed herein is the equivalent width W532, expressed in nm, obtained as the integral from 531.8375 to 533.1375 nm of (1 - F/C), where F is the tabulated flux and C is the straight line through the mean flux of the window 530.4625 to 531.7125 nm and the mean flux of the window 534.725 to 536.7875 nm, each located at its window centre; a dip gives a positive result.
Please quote 0.07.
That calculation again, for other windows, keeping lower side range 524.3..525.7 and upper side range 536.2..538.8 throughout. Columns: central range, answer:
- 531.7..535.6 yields 0.01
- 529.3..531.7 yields -0.09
